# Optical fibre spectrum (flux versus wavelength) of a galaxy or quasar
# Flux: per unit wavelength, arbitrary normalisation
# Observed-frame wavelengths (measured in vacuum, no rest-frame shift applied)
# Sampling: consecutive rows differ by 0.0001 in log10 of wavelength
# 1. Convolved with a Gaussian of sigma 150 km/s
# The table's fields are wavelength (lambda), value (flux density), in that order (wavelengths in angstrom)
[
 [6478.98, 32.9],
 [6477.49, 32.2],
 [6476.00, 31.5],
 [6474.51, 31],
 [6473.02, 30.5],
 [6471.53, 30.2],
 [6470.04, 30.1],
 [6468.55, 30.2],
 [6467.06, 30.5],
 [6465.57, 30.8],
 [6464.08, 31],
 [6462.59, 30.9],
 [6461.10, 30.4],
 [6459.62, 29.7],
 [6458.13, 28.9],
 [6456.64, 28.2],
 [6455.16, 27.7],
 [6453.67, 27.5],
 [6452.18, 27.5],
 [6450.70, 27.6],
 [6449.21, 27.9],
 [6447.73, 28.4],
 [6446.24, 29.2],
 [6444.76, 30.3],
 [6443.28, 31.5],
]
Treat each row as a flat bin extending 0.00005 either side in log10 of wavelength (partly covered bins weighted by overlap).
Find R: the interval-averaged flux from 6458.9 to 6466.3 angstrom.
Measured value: 30.6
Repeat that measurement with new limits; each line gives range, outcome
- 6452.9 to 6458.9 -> 28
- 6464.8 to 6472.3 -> 30.3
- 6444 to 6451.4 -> 28.7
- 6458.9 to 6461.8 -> 30.1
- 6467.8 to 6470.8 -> 30.1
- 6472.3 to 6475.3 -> 30.8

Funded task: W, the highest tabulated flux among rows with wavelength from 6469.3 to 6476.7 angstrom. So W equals 31.5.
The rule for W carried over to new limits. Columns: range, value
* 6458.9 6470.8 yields 31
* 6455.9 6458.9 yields 28.9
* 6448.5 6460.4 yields 29.7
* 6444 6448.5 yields 30.3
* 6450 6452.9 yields 27.6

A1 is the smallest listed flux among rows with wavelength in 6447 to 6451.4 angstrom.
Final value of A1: 27.6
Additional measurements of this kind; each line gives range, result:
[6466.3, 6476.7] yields 30.1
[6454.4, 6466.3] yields 27.7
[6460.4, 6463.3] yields 30.4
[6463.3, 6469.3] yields 30.2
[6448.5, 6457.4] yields 27.5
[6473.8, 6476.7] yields 31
